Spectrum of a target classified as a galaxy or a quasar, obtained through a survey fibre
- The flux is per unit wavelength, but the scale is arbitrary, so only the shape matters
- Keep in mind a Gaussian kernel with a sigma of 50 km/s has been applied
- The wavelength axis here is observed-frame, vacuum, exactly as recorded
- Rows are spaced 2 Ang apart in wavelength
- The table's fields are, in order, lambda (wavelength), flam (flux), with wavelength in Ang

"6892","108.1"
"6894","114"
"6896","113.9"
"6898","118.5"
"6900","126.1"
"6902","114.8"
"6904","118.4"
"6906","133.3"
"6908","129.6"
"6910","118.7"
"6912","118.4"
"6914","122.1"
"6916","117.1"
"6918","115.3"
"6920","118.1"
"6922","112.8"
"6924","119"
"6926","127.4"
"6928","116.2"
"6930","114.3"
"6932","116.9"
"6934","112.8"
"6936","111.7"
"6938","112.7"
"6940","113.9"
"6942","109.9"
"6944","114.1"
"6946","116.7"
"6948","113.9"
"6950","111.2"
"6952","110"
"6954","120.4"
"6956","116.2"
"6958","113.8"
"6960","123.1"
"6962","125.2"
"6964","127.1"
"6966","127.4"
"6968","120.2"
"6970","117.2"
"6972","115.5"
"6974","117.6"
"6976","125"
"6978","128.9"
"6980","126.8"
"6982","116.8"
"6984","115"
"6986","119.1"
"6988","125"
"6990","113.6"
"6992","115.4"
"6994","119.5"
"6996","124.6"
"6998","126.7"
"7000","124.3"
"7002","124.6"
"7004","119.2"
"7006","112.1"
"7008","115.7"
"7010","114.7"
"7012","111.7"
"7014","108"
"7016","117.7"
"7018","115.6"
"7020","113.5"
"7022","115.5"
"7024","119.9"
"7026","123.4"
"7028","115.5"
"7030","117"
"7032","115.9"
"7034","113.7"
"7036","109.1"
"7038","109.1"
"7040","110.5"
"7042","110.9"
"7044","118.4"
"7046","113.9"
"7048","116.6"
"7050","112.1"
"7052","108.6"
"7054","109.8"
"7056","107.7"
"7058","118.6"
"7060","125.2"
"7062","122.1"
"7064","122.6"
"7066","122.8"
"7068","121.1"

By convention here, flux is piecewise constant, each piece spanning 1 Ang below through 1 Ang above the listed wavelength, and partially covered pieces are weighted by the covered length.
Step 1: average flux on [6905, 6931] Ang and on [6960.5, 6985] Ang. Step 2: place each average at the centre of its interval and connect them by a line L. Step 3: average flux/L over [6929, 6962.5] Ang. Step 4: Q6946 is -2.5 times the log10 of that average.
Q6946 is 0.06 mag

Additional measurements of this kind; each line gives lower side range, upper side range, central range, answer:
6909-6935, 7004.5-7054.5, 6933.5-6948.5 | 0.036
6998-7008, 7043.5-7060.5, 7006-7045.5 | 0.028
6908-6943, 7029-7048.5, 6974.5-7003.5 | -0.063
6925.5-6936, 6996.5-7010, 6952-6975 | -0.016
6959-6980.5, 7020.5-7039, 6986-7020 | 0.008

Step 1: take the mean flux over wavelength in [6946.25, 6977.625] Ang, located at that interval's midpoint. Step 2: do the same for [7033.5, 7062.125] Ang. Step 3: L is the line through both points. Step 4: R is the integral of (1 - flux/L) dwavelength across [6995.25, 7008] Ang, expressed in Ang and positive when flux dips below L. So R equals -0.5 Ang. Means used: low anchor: 119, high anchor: 113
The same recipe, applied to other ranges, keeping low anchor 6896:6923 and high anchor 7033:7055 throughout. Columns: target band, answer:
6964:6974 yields -0.3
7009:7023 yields 0.0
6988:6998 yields -0.4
